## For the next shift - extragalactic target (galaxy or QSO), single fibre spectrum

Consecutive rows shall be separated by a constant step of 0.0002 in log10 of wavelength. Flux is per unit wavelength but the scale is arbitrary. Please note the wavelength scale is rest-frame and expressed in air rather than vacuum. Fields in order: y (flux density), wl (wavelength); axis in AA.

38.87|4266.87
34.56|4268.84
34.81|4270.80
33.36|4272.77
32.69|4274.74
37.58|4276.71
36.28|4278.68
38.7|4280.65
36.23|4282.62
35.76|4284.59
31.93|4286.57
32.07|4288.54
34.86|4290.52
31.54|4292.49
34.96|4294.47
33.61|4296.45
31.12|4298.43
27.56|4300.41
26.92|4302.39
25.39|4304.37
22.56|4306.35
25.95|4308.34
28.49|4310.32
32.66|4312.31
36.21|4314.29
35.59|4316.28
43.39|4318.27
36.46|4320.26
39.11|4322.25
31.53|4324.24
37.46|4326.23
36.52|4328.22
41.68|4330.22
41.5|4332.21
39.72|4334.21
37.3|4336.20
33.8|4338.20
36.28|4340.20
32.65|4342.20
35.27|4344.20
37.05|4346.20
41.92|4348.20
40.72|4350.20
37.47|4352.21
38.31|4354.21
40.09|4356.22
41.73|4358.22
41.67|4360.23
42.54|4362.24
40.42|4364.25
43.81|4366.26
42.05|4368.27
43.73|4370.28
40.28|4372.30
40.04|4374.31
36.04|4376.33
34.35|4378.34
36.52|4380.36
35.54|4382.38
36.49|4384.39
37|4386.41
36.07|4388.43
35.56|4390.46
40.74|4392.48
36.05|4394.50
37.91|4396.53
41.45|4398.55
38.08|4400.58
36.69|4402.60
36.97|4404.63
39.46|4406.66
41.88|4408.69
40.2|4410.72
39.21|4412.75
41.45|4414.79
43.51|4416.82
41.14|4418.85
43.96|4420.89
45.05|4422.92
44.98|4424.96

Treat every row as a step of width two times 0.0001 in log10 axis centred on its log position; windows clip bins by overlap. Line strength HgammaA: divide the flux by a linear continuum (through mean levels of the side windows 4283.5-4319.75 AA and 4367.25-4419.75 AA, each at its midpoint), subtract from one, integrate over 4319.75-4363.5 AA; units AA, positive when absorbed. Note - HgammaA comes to -4.30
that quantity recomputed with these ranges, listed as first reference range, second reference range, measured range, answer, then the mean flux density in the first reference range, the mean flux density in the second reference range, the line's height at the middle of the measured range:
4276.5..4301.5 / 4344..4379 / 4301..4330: 2.64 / 33.9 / 40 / 36.1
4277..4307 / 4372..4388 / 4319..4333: -1.56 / 32.2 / 36.9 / 34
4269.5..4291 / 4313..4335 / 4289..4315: 4.51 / 34.9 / 38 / 36.5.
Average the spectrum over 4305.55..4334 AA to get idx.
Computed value 35.2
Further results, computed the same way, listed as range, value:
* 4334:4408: 38.4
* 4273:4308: 32.2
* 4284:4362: 35.2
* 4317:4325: 37.7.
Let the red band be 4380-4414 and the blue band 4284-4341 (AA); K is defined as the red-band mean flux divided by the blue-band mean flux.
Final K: 1.12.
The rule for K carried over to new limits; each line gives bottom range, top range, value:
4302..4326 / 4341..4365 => 1.21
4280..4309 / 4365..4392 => 1.23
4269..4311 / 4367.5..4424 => 1.22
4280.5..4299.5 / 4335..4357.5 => 1.11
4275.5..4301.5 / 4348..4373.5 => 1.21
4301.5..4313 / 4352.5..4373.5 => 1.54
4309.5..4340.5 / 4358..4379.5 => 1.10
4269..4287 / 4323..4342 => 1.05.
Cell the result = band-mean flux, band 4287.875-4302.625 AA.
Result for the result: 31.8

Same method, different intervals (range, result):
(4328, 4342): 37.9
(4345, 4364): 40.1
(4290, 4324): 32.1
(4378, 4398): 36.8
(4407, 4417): 40.9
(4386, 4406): 37.7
